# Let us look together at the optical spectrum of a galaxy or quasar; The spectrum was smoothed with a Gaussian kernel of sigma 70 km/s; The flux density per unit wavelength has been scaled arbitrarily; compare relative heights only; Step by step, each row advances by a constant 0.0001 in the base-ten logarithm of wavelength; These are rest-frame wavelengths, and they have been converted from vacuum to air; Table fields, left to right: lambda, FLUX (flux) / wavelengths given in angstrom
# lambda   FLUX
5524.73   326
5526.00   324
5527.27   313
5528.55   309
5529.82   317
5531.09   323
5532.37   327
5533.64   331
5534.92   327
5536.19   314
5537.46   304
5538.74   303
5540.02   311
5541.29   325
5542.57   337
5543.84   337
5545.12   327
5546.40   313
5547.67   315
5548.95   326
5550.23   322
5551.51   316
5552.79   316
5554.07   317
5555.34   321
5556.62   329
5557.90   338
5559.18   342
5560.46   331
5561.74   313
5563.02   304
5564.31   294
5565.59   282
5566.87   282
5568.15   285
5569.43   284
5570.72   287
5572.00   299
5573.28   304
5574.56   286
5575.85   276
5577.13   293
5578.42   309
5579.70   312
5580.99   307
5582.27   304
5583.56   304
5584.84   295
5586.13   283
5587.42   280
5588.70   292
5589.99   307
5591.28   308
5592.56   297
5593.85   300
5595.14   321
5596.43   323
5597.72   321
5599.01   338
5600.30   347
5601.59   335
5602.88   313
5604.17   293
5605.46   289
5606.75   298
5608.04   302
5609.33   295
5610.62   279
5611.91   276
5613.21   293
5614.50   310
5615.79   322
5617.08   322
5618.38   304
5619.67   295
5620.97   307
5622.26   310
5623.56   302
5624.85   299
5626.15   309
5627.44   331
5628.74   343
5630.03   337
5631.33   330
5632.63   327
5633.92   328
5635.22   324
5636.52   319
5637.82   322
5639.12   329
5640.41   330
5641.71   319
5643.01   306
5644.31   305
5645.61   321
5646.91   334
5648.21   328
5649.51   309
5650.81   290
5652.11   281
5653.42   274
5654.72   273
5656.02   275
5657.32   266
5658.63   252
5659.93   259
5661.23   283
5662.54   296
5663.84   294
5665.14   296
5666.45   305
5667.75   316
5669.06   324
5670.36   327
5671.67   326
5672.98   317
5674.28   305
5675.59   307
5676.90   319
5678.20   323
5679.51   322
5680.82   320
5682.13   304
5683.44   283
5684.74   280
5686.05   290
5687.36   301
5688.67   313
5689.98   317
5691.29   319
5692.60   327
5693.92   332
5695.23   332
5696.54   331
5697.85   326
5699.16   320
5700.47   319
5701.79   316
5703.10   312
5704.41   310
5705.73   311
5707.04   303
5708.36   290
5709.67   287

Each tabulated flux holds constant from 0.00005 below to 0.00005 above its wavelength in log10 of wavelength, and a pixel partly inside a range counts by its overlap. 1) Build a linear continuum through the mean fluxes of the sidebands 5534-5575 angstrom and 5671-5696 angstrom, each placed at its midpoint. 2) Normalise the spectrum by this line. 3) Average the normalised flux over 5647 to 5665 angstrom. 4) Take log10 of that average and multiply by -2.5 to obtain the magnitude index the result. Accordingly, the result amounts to 0.10 mag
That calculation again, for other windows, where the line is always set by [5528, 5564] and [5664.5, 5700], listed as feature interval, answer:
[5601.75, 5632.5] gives 0.034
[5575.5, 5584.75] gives 0.063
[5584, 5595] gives 0.078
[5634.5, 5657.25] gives 0.031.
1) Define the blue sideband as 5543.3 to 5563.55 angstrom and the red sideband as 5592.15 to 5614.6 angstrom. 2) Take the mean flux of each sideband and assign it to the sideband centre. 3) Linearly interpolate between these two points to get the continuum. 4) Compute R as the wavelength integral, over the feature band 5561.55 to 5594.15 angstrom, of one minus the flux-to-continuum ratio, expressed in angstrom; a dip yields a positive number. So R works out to 2.1 angstrom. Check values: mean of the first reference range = 323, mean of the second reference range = 307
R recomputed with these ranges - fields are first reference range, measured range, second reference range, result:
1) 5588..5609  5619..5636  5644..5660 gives -1.1 angstrom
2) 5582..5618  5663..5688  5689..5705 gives 0.8 angstrom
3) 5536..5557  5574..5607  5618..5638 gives 1.4 angstrom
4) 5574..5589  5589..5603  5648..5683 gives -1.1 angstrom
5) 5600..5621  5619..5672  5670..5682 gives 0.7 angstrom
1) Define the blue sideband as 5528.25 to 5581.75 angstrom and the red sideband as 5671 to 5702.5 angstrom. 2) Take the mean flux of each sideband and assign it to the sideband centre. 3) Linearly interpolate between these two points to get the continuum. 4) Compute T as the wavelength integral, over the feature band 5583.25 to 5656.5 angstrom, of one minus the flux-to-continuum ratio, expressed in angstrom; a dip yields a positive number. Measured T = 0.98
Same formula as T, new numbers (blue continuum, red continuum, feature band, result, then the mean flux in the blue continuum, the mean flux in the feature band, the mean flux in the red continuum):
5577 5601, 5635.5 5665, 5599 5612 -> 0.0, 308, 306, 299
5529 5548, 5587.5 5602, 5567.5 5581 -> 1.0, 321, 294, 315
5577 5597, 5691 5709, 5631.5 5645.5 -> -0.5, 302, 321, 318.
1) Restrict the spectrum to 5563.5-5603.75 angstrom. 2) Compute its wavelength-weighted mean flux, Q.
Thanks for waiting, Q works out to 302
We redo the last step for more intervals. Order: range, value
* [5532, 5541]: 317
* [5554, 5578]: 303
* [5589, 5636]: 312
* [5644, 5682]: 302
